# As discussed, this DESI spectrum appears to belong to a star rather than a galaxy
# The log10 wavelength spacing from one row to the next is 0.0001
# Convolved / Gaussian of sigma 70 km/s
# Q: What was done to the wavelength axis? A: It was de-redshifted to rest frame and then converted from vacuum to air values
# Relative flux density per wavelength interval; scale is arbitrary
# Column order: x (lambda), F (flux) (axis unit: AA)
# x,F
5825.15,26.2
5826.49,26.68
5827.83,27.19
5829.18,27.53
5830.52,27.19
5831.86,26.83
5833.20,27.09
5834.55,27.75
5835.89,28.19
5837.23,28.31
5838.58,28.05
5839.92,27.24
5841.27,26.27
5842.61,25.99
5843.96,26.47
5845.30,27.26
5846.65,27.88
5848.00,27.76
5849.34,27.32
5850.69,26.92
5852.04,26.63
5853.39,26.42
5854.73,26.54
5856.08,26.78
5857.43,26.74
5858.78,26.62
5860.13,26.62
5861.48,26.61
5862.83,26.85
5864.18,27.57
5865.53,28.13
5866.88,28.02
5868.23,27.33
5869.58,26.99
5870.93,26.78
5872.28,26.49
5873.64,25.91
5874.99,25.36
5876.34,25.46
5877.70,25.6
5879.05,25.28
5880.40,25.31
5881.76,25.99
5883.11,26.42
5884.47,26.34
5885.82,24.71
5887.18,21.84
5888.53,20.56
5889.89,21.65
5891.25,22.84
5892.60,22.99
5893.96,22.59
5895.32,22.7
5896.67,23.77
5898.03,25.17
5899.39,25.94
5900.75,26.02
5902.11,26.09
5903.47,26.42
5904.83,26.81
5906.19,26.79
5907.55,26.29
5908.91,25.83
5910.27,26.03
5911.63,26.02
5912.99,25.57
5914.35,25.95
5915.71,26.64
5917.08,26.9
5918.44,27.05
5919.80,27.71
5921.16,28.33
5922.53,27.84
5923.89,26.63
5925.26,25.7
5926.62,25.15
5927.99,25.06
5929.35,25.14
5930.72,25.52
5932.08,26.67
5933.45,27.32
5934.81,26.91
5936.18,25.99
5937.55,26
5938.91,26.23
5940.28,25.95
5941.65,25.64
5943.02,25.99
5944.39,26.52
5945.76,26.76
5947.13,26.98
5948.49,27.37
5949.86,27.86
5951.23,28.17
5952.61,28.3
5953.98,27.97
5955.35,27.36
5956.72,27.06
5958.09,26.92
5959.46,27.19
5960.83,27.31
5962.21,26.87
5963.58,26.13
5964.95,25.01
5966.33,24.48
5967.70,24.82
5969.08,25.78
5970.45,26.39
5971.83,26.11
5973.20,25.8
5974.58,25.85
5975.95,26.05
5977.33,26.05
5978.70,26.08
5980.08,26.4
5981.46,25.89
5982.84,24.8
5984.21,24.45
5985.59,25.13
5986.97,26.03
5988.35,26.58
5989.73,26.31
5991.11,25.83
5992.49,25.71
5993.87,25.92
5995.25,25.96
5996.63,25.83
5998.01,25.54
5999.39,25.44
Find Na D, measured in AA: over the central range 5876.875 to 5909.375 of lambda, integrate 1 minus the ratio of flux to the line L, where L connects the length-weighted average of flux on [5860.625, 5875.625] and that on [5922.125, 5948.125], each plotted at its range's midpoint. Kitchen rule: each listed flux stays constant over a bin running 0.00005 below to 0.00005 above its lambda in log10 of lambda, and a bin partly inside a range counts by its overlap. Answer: 2.3 AA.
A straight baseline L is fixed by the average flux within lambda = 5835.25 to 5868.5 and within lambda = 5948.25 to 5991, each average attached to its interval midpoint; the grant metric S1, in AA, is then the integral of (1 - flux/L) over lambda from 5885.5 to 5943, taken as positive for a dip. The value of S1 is 2.5 AA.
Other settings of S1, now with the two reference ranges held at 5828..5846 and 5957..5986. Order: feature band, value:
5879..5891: 1.2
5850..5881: 0.4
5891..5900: 1.0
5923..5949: 0.1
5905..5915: 0.2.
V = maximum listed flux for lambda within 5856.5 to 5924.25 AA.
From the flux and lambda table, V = 28.33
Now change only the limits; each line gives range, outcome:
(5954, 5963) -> 27.36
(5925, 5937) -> 27.32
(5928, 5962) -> 28.3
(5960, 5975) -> 27.31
